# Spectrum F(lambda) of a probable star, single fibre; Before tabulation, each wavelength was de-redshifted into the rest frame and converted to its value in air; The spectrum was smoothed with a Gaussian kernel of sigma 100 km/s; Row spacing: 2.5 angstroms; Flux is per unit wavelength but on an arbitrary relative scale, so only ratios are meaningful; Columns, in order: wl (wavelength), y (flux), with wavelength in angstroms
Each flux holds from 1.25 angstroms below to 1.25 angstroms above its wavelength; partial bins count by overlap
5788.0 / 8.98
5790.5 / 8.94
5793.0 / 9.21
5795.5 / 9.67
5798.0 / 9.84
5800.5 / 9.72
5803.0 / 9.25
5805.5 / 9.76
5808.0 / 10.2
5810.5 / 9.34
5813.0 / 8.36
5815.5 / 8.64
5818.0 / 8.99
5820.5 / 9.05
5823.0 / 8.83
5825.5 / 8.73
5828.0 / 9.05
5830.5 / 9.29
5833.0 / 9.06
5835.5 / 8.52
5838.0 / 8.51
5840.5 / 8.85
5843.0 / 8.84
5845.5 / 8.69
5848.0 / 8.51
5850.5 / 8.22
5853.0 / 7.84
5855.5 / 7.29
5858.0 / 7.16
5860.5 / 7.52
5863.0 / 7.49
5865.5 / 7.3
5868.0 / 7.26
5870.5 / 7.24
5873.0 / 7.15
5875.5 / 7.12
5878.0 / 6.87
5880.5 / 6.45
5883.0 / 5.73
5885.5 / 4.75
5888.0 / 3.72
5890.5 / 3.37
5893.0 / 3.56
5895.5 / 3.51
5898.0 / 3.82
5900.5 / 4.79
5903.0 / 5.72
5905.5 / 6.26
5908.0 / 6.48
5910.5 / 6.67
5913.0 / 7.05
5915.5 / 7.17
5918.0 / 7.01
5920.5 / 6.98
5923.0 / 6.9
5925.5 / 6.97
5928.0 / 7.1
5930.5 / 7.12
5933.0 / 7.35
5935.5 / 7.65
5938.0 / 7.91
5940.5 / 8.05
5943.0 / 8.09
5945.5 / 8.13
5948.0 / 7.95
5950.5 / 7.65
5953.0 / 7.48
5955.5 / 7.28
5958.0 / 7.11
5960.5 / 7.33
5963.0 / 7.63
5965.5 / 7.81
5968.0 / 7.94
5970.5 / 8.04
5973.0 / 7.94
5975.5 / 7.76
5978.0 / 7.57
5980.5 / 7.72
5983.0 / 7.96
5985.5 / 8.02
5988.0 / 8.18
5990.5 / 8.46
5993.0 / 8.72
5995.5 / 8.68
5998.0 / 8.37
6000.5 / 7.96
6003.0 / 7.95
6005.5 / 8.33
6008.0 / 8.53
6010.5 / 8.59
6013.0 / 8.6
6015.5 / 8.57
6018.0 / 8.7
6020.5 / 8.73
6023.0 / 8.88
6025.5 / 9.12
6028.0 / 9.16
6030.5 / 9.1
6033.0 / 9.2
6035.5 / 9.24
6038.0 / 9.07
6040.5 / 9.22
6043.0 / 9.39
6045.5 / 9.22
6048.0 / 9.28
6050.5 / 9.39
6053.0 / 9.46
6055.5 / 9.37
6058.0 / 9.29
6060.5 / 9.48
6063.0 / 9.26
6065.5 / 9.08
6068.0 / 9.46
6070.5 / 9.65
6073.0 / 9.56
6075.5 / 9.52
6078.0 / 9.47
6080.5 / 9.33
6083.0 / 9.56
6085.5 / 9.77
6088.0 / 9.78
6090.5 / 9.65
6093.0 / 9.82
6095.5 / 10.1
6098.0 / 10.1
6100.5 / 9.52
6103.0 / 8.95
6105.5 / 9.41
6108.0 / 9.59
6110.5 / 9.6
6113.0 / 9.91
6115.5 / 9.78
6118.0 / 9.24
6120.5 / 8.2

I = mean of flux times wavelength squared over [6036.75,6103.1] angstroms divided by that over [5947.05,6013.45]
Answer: 1.22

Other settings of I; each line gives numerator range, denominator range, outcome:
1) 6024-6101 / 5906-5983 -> 1.32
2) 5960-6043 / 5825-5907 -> 1.28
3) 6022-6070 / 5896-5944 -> 1.43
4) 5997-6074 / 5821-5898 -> 1.33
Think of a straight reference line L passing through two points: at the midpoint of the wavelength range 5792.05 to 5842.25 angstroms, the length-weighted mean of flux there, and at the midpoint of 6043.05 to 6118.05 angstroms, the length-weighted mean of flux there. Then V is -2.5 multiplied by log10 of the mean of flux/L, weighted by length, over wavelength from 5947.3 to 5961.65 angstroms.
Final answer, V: 0.25 mag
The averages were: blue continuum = 9.14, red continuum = 9.52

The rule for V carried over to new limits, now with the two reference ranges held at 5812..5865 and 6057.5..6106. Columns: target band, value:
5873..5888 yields 0.38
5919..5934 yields 0.24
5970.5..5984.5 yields 0.16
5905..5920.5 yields 0.27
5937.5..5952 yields 0.12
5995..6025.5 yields 0.09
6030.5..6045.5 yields 0.02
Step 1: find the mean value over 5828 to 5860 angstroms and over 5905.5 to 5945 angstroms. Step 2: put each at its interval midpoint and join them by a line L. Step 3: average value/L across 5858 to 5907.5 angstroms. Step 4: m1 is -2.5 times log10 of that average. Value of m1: 0.33 mag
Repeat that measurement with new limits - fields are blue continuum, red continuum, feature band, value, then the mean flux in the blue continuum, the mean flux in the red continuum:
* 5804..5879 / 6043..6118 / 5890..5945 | 0.34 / 8.33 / 9.52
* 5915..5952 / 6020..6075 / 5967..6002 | 0.02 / 7.47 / 9.27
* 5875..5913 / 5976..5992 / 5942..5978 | -0.07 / 5.28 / 7.99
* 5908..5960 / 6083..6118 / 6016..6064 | -0.04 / 7.36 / 9.67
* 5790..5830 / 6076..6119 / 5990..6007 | 0.14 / 9.23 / 9.62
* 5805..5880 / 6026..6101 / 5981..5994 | 0.10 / 8.29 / 9.45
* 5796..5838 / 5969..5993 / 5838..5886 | 0.19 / 9.15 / 8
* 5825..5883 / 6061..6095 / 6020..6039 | 0.01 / 7.9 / 9.54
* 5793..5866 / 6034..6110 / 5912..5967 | 0.21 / 8.73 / 9.47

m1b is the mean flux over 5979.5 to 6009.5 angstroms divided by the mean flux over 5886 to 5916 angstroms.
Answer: 1.61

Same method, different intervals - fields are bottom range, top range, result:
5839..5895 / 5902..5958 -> 1.06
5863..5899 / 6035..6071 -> 1.65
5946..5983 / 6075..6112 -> 1.25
